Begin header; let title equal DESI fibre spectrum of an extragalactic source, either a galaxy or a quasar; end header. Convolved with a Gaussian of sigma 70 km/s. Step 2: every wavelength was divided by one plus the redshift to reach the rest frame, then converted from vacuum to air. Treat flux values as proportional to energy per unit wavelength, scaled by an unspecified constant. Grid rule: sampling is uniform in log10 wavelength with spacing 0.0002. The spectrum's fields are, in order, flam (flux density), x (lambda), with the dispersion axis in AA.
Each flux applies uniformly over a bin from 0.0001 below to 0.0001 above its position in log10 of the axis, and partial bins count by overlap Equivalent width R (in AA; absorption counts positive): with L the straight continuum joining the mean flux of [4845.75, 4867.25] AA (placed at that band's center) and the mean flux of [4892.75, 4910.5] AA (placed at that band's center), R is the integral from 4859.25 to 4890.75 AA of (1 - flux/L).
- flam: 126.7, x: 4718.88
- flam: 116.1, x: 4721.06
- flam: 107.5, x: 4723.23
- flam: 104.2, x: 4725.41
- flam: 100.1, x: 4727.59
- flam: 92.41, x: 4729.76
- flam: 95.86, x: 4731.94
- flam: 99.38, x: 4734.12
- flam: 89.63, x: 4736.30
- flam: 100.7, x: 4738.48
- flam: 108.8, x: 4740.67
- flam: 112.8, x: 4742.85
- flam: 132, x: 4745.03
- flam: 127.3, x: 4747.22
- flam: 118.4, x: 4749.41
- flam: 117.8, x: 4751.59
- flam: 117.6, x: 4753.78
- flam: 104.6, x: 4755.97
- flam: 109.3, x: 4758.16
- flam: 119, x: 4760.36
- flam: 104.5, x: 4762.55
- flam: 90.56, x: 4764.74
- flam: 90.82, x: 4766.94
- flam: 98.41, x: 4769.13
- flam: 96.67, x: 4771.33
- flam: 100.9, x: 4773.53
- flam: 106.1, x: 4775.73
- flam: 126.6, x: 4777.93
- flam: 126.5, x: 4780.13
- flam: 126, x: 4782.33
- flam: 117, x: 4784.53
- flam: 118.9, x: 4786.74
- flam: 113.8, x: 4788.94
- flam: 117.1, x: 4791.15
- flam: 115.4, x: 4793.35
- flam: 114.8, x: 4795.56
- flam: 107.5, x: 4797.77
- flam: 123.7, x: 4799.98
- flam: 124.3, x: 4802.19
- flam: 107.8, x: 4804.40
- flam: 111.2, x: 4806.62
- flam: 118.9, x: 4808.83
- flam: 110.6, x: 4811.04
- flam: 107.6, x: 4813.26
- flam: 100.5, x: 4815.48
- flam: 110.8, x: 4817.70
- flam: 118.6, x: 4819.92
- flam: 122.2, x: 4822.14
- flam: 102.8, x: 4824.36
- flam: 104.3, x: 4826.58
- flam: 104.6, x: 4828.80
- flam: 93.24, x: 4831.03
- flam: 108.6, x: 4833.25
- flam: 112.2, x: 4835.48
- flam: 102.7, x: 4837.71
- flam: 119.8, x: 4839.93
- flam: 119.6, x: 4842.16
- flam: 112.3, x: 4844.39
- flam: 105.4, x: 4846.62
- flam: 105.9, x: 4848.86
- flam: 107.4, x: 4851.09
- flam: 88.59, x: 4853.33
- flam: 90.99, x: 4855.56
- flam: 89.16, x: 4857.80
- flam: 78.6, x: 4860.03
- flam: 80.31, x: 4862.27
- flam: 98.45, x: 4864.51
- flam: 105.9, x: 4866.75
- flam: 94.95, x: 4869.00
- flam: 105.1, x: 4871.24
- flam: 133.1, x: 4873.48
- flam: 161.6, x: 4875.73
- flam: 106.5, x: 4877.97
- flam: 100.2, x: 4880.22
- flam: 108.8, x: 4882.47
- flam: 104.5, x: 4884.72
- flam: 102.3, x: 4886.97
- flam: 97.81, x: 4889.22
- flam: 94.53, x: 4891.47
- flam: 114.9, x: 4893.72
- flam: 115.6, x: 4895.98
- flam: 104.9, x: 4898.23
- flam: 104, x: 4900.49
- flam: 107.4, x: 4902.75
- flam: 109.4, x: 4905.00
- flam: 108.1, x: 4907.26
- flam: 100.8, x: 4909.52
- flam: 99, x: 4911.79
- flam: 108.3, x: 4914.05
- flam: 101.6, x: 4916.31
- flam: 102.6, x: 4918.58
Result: -1.73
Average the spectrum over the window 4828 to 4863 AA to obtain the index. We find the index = 101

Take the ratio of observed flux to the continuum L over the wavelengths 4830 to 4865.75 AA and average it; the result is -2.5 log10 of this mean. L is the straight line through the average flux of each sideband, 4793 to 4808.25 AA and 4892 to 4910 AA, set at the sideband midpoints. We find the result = 0.11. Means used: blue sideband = 115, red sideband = 108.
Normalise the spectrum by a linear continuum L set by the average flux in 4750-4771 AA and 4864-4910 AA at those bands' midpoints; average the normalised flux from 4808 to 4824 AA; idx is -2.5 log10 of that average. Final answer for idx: -0.05 mag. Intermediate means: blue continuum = 106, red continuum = 109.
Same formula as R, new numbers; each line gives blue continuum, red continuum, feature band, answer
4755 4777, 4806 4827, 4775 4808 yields -3.30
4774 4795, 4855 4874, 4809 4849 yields -1.27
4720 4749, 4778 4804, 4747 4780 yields 1.25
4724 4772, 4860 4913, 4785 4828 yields -2.86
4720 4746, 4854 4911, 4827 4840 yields -0.13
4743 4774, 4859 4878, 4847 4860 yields 1.48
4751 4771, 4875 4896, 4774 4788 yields -1.77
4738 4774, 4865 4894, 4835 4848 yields -0.29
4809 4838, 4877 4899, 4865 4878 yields -1.49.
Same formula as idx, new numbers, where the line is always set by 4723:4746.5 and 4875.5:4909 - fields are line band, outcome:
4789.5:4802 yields -0.104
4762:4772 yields 0.100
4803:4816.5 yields -0.039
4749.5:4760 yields -0.087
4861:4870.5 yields 0.131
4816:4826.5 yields -0.057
